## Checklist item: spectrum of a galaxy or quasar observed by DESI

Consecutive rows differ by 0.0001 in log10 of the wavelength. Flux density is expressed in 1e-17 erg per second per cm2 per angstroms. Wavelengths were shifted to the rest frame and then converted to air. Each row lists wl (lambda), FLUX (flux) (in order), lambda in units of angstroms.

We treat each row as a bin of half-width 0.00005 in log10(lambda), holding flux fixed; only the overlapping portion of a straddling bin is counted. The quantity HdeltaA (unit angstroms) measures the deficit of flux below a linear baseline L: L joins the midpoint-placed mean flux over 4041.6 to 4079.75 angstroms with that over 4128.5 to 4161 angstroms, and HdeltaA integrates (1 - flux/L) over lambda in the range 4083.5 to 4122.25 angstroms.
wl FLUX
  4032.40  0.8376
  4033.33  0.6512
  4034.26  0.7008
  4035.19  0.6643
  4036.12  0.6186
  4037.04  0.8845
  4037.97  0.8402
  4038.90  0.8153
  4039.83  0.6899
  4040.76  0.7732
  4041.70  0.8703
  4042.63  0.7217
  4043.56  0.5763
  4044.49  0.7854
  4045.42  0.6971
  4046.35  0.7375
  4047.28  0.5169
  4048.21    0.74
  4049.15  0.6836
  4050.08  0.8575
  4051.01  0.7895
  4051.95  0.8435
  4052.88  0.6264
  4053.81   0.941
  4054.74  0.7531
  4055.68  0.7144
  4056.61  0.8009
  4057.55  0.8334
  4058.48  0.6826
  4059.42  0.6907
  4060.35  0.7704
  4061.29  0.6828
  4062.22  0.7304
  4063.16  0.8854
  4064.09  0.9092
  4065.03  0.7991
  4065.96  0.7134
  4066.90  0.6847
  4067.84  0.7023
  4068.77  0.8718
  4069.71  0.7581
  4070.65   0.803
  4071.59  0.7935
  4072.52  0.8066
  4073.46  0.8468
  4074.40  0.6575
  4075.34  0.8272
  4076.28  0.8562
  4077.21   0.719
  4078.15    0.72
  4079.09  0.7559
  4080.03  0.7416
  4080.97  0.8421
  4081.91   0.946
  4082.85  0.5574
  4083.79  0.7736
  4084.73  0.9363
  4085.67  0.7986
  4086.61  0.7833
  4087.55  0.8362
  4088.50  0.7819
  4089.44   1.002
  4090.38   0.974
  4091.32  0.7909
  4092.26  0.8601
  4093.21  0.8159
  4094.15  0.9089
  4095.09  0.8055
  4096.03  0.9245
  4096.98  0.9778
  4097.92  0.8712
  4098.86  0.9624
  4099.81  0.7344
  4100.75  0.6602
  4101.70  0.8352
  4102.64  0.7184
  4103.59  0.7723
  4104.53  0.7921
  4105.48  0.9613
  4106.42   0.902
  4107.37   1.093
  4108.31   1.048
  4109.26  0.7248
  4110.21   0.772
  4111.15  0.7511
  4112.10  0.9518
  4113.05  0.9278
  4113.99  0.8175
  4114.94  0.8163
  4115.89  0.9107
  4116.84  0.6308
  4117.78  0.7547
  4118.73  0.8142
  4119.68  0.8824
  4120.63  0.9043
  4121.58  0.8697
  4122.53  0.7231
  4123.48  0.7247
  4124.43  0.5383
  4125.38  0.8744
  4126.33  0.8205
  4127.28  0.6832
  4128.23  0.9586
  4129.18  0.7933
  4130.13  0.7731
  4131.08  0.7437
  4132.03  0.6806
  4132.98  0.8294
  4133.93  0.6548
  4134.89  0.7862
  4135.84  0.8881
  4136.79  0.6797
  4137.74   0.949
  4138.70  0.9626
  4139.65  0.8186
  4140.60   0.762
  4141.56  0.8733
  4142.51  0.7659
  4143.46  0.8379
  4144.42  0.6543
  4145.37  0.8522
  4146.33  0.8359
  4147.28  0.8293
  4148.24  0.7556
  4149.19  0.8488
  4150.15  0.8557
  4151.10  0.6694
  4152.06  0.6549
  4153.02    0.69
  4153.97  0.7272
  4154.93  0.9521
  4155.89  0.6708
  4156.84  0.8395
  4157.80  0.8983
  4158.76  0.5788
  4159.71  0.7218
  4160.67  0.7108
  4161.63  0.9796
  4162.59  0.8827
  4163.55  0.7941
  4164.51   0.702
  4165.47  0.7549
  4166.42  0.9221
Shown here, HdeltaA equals -4.0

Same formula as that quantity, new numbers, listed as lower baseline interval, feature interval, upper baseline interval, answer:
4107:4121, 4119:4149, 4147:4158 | 0.6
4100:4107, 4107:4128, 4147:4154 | -0.8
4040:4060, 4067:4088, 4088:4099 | 1.2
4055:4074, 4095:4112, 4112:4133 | -1.4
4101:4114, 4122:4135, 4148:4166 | 1.1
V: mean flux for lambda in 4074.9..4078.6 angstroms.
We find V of 0.782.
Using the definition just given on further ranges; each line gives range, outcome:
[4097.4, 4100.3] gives 0.858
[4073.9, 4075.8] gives 0.742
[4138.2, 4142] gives 0.853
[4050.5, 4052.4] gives 0.815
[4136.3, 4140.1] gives 0.853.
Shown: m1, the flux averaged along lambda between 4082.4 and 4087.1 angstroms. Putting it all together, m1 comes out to 0.772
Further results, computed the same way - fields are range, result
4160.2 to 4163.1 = 0.856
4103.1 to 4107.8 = 0.901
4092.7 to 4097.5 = 0.886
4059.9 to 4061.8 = 0.726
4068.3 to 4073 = 0.807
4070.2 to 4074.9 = 0.782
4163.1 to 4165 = 0.747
